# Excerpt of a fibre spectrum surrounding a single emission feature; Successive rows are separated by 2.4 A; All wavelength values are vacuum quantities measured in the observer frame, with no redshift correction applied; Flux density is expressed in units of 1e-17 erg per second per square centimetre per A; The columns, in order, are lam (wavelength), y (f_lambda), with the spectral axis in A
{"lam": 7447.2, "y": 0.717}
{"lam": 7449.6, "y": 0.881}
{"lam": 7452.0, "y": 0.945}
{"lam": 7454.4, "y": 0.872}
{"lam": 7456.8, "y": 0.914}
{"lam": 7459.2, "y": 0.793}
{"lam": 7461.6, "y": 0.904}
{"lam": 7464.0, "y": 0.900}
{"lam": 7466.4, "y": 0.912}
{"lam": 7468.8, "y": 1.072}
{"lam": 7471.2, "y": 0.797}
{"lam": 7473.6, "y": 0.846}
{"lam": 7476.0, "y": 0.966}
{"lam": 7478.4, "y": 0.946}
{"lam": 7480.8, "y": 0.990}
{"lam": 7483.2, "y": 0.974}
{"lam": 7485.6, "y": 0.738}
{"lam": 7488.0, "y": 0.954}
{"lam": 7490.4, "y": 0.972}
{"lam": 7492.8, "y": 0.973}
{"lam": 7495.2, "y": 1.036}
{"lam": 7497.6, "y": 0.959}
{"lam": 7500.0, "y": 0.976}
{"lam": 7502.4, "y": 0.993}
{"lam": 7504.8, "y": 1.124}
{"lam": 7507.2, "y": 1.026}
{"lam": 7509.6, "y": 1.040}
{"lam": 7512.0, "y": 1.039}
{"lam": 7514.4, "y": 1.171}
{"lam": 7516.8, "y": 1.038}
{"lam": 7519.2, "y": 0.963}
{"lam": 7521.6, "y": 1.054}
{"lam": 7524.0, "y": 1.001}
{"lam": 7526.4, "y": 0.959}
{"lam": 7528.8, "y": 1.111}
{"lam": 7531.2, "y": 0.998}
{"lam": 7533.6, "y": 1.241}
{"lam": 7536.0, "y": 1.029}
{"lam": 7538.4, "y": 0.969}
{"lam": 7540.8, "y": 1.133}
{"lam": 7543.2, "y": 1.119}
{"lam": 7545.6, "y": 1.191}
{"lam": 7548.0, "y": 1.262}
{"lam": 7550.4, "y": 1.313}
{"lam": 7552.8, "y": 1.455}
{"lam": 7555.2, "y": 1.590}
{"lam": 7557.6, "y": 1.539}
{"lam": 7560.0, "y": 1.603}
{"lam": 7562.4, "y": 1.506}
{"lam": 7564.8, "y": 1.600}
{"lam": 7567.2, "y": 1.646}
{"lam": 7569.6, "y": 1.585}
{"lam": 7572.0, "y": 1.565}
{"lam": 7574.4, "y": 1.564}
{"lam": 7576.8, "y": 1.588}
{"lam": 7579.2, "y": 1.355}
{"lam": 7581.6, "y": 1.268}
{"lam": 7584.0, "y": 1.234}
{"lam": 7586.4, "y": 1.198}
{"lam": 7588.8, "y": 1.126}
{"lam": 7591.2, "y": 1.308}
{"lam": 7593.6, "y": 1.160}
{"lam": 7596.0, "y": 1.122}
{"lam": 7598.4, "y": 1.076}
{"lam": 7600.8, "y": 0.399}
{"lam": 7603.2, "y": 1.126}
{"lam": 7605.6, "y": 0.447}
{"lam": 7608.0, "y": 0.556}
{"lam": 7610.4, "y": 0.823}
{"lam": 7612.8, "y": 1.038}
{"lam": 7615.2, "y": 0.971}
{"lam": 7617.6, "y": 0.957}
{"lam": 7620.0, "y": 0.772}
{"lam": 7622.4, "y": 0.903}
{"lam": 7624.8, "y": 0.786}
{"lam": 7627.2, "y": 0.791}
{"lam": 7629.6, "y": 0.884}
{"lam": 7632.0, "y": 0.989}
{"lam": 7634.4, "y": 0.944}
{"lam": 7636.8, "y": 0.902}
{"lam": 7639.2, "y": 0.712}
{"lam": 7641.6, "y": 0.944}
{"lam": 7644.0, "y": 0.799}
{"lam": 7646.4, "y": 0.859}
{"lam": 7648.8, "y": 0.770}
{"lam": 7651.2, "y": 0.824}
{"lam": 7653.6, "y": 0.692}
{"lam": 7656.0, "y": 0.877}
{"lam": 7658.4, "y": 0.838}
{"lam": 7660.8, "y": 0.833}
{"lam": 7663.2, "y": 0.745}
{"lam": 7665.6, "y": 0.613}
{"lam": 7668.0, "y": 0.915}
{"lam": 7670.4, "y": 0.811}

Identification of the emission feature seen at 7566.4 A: C III]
